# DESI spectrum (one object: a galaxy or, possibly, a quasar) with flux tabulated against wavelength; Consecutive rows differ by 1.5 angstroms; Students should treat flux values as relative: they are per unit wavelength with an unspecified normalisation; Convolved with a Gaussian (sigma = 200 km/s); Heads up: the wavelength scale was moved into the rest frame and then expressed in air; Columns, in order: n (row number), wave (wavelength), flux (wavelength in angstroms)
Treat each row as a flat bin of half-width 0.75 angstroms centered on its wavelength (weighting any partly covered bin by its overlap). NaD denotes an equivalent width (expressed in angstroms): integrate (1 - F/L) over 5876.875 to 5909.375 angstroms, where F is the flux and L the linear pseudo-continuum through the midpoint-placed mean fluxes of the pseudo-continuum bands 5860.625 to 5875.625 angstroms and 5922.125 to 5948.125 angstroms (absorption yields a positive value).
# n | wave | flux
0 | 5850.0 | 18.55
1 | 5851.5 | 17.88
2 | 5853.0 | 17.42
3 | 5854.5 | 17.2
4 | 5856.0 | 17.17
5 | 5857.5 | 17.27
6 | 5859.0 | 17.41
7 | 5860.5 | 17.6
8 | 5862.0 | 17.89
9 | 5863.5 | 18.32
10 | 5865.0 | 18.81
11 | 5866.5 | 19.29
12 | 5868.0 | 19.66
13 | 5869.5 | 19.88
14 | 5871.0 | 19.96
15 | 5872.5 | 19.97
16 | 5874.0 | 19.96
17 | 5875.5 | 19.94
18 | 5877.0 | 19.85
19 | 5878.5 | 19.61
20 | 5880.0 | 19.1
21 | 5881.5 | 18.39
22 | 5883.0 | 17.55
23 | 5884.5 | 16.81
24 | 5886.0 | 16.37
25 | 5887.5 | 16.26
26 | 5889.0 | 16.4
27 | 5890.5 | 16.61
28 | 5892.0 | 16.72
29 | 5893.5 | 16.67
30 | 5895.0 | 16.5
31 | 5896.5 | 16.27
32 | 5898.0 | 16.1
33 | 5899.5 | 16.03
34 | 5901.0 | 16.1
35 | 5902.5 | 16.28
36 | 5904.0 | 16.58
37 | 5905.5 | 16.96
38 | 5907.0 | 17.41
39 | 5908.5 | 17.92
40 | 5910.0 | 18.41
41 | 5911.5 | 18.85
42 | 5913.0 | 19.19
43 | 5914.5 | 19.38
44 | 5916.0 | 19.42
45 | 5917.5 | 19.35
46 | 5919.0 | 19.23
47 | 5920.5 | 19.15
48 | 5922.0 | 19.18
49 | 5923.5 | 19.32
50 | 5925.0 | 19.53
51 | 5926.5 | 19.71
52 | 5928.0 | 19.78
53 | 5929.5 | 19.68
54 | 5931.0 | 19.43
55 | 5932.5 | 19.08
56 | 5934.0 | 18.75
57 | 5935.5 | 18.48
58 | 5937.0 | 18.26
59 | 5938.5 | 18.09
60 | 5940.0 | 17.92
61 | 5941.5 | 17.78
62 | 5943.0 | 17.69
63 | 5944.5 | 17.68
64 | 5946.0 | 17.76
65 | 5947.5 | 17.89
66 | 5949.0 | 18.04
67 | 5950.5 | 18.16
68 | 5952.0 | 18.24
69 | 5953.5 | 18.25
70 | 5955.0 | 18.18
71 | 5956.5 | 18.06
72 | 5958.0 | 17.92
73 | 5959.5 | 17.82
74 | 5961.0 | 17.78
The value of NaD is 3.37 angstroms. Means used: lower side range 19.3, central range 17.1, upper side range 18.7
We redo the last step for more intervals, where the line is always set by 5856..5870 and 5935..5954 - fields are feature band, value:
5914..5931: -1.2 angstroms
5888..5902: 1.4 angstroms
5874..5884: -0.4 angstroms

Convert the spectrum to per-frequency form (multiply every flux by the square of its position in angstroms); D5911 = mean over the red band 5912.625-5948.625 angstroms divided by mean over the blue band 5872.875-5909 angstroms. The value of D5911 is 1.10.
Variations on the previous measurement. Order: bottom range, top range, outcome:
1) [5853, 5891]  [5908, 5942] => 1.06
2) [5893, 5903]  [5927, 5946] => 1.15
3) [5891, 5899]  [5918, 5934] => 1.19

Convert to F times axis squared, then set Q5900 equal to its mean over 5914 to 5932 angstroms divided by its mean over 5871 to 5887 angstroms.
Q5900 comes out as 1.05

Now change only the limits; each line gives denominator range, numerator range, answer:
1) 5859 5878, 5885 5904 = 0.86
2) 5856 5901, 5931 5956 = 1.04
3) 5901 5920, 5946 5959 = 1.01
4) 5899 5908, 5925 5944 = 1.14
